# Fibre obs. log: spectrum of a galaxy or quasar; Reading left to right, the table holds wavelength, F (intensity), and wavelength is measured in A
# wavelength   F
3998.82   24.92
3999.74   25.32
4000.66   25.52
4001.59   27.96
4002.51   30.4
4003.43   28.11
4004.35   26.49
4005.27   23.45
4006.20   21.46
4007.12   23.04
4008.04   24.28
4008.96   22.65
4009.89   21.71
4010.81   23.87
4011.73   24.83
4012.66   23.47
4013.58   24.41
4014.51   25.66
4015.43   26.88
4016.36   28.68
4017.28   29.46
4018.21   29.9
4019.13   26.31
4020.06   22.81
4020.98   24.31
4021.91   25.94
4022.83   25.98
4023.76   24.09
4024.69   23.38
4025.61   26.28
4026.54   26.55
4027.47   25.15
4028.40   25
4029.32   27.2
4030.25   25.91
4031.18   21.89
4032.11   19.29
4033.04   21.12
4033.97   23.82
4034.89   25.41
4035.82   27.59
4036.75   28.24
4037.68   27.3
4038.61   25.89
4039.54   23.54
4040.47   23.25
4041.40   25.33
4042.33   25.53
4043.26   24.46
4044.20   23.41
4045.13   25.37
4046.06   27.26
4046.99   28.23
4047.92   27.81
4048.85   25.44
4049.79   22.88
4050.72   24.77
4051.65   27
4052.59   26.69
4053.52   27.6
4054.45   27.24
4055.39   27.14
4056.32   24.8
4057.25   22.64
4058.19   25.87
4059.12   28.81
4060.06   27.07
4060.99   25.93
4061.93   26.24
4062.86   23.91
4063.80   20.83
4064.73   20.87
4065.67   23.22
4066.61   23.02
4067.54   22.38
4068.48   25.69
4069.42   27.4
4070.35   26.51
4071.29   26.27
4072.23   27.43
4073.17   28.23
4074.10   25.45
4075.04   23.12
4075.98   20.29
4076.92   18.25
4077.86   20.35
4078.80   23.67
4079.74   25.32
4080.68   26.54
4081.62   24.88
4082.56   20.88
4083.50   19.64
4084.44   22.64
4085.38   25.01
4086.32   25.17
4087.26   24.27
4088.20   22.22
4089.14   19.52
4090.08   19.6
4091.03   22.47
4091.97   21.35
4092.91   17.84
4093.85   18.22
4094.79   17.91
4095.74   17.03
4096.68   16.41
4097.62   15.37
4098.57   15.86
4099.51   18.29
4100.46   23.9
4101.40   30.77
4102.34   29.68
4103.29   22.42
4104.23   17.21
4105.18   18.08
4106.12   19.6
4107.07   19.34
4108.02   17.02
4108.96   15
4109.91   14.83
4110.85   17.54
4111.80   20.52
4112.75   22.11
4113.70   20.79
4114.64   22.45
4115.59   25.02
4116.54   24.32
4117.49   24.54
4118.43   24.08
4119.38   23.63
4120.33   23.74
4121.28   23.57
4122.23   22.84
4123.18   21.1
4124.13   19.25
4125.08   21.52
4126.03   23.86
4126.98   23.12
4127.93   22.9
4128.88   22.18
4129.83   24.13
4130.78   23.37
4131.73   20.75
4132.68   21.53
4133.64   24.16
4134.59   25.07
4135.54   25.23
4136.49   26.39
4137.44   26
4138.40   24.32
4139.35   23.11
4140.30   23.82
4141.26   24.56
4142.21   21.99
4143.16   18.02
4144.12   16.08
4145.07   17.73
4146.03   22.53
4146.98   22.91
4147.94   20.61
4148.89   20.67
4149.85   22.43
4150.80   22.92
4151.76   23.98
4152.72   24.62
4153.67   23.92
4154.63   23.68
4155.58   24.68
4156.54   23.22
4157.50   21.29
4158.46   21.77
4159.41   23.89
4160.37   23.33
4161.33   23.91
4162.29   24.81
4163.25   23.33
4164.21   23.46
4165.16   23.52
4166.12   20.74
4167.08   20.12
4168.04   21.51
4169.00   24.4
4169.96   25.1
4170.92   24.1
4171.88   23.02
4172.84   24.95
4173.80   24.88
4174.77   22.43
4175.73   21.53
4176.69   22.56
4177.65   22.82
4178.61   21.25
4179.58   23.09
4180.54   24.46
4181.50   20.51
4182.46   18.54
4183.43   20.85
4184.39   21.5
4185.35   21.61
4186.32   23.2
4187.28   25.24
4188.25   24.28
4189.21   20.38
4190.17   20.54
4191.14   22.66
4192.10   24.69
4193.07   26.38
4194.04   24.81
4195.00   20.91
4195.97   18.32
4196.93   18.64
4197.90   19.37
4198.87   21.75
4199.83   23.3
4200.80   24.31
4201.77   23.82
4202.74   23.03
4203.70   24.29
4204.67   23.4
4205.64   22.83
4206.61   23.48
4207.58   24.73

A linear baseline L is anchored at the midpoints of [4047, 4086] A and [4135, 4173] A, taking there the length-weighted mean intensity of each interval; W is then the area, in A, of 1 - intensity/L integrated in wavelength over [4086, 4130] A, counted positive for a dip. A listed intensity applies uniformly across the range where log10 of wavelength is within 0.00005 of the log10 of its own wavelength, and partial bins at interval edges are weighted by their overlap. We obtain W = 5.0 A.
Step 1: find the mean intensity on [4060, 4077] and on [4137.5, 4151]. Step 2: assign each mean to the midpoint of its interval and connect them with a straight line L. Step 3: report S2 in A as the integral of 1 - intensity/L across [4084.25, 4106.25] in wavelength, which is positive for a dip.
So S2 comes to 2.4 A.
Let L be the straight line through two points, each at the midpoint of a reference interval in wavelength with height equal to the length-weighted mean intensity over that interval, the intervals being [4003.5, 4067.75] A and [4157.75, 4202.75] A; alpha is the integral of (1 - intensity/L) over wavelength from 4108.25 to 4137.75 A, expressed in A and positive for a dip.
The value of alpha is 1.51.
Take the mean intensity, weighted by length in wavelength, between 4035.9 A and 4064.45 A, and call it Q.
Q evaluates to 25.7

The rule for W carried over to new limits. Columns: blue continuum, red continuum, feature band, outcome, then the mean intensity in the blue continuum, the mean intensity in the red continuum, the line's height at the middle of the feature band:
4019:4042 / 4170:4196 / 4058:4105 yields 2.66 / 24.8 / 22.7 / 24.1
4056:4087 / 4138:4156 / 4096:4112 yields 2.66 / 24.2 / 22.2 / 23.3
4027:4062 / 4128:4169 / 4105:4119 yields 1.95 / 25.5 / 22.8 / 23.7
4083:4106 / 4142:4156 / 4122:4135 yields -0.67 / 20.9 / 21.8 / 21.4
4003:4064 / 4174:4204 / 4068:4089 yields 0.38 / 25.3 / 22.3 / 24.4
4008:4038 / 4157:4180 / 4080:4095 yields 1.44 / 25.1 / 23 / 24.2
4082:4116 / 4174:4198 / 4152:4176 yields -1.81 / 20.4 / 22.1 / 21.7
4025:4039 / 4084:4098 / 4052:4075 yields -2.92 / 25.1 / 20.4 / 22.6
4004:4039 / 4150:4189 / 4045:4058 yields -0.79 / 25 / 23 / 24.6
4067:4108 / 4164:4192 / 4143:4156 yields 0.32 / 22.1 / 22.6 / 22.4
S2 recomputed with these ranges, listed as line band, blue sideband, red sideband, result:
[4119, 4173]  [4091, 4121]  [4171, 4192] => -3.25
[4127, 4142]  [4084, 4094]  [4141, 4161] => -1.19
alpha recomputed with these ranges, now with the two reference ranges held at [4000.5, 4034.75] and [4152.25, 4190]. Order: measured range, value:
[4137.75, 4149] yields 0.9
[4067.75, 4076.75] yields -0.4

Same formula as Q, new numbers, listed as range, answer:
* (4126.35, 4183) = 22.8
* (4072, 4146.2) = 21.9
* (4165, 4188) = 22.6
